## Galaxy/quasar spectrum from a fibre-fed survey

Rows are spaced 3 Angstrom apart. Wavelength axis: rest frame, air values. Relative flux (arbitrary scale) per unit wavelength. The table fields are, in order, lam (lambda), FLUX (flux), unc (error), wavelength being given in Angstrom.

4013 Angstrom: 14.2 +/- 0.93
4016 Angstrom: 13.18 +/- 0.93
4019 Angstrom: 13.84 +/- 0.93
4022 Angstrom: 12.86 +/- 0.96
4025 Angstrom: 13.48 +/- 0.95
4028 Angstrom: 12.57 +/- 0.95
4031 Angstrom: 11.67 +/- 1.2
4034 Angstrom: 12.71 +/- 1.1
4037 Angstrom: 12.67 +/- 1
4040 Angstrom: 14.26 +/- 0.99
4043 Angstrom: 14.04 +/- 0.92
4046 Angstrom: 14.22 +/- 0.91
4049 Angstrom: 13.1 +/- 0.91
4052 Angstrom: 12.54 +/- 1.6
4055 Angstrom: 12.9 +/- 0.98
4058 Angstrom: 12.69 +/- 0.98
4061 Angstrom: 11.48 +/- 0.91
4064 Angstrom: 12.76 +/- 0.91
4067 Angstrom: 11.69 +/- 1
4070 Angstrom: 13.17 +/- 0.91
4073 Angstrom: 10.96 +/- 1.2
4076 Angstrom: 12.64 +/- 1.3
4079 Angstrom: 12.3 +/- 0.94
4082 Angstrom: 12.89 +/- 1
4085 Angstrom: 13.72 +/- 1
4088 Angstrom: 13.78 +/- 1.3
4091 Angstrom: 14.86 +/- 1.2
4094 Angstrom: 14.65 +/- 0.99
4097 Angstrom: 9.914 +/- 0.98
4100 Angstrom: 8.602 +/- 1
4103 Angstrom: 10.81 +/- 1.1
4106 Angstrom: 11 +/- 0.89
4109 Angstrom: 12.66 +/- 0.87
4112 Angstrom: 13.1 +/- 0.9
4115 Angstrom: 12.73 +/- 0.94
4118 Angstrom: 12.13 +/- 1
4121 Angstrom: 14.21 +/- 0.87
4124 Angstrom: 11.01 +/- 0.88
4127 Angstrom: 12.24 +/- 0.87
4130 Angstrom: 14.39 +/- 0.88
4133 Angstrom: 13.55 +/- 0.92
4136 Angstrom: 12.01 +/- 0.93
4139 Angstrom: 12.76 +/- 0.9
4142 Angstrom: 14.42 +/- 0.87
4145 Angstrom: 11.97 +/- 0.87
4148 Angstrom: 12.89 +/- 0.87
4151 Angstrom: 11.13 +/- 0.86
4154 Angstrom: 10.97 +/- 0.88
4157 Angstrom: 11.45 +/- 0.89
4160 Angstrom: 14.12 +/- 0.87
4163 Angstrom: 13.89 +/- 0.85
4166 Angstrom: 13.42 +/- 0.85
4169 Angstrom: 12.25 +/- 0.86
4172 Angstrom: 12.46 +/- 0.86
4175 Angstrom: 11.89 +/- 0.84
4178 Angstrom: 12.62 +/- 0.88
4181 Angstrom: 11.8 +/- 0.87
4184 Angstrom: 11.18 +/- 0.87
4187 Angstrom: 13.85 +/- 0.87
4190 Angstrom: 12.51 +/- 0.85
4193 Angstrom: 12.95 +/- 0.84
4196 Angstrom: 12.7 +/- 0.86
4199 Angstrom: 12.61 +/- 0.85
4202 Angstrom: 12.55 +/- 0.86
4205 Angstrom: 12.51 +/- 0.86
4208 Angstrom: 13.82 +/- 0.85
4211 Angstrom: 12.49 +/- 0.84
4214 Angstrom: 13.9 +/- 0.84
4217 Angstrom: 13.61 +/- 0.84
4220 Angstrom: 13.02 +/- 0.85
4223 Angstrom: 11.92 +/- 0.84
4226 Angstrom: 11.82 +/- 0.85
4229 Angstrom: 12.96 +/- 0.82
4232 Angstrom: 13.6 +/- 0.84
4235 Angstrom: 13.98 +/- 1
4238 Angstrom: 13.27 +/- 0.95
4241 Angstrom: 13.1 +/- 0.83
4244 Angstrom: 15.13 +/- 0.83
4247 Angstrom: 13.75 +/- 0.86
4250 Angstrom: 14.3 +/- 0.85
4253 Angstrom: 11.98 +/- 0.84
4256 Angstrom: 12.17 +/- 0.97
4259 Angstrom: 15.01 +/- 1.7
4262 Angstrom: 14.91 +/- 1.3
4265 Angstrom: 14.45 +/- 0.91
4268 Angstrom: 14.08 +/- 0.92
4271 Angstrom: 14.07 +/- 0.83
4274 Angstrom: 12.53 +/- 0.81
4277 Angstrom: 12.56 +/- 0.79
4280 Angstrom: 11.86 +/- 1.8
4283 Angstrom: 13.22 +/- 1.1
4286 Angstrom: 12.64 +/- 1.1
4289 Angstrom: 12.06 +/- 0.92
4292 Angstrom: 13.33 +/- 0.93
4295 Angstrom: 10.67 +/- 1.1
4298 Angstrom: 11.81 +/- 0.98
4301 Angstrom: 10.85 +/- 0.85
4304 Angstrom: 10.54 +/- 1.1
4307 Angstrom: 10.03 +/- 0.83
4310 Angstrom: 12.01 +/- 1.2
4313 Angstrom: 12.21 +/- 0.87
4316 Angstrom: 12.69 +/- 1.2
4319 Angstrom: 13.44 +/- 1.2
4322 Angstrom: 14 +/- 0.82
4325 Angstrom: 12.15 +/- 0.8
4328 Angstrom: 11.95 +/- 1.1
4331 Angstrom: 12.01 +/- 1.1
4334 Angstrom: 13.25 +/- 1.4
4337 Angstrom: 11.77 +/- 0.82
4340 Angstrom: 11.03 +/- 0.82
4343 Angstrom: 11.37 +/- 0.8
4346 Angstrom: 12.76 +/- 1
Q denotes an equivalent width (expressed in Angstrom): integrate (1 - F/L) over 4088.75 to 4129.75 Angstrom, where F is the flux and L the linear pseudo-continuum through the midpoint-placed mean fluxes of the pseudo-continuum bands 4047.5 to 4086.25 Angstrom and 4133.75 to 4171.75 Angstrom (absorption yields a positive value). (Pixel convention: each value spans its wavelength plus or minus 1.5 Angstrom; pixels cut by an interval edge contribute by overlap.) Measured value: 1.1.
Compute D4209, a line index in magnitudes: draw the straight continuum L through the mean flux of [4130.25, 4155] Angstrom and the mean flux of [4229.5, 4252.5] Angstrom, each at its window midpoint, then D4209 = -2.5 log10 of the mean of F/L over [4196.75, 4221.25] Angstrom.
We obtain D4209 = 0.03 mag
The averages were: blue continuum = 12.6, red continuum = 13.8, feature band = 13.1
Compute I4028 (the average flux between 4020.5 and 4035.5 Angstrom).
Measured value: 12.7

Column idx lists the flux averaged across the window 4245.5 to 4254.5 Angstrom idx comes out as 13.3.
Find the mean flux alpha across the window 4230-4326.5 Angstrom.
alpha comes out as 12.9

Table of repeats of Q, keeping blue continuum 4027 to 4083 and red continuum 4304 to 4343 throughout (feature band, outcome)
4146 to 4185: 0.4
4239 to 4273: -4.5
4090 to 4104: 1.0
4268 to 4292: -1.2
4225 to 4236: -0.7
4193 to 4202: -0.2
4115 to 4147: -0.8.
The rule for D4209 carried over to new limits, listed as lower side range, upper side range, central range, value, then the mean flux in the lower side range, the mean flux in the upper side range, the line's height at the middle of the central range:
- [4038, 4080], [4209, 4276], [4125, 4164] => 0.031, 12.8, 13.5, 13.1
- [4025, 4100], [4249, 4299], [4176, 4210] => 0.026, 12.8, 13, 12.9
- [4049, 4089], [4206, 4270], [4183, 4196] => 0.045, 12.6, 13.5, 13.2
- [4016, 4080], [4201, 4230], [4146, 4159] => 0.099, 12.8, 12.9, 12.8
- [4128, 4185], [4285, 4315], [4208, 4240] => -0.083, 12.6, 11.6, 12.1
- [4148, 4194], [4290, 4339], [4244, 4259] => -0.105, 12.4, 12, 12.2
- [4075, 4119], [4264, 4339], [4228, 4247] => -0.109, 12.4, 12.4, 12.4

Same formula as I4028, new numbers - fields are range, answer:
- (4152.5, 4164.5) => 12.6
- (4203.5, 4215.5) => 13.2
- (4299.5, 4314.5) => 11.1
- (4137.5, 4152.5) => 12.6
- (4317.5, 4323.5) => 13.7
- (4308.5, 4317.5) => 12.3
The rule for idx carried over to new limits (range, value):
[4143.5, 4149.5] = 12.4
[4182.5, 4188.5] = 12.5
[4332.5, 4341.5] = 12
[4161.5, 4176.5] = 12.8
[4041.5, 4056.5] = 13.4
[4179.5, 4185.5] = 11.5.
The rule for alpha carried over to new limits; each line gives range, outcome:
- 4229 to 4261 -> 13.6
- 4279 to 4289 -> 12.5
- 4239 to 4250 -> 14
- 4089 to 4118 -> 12.1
